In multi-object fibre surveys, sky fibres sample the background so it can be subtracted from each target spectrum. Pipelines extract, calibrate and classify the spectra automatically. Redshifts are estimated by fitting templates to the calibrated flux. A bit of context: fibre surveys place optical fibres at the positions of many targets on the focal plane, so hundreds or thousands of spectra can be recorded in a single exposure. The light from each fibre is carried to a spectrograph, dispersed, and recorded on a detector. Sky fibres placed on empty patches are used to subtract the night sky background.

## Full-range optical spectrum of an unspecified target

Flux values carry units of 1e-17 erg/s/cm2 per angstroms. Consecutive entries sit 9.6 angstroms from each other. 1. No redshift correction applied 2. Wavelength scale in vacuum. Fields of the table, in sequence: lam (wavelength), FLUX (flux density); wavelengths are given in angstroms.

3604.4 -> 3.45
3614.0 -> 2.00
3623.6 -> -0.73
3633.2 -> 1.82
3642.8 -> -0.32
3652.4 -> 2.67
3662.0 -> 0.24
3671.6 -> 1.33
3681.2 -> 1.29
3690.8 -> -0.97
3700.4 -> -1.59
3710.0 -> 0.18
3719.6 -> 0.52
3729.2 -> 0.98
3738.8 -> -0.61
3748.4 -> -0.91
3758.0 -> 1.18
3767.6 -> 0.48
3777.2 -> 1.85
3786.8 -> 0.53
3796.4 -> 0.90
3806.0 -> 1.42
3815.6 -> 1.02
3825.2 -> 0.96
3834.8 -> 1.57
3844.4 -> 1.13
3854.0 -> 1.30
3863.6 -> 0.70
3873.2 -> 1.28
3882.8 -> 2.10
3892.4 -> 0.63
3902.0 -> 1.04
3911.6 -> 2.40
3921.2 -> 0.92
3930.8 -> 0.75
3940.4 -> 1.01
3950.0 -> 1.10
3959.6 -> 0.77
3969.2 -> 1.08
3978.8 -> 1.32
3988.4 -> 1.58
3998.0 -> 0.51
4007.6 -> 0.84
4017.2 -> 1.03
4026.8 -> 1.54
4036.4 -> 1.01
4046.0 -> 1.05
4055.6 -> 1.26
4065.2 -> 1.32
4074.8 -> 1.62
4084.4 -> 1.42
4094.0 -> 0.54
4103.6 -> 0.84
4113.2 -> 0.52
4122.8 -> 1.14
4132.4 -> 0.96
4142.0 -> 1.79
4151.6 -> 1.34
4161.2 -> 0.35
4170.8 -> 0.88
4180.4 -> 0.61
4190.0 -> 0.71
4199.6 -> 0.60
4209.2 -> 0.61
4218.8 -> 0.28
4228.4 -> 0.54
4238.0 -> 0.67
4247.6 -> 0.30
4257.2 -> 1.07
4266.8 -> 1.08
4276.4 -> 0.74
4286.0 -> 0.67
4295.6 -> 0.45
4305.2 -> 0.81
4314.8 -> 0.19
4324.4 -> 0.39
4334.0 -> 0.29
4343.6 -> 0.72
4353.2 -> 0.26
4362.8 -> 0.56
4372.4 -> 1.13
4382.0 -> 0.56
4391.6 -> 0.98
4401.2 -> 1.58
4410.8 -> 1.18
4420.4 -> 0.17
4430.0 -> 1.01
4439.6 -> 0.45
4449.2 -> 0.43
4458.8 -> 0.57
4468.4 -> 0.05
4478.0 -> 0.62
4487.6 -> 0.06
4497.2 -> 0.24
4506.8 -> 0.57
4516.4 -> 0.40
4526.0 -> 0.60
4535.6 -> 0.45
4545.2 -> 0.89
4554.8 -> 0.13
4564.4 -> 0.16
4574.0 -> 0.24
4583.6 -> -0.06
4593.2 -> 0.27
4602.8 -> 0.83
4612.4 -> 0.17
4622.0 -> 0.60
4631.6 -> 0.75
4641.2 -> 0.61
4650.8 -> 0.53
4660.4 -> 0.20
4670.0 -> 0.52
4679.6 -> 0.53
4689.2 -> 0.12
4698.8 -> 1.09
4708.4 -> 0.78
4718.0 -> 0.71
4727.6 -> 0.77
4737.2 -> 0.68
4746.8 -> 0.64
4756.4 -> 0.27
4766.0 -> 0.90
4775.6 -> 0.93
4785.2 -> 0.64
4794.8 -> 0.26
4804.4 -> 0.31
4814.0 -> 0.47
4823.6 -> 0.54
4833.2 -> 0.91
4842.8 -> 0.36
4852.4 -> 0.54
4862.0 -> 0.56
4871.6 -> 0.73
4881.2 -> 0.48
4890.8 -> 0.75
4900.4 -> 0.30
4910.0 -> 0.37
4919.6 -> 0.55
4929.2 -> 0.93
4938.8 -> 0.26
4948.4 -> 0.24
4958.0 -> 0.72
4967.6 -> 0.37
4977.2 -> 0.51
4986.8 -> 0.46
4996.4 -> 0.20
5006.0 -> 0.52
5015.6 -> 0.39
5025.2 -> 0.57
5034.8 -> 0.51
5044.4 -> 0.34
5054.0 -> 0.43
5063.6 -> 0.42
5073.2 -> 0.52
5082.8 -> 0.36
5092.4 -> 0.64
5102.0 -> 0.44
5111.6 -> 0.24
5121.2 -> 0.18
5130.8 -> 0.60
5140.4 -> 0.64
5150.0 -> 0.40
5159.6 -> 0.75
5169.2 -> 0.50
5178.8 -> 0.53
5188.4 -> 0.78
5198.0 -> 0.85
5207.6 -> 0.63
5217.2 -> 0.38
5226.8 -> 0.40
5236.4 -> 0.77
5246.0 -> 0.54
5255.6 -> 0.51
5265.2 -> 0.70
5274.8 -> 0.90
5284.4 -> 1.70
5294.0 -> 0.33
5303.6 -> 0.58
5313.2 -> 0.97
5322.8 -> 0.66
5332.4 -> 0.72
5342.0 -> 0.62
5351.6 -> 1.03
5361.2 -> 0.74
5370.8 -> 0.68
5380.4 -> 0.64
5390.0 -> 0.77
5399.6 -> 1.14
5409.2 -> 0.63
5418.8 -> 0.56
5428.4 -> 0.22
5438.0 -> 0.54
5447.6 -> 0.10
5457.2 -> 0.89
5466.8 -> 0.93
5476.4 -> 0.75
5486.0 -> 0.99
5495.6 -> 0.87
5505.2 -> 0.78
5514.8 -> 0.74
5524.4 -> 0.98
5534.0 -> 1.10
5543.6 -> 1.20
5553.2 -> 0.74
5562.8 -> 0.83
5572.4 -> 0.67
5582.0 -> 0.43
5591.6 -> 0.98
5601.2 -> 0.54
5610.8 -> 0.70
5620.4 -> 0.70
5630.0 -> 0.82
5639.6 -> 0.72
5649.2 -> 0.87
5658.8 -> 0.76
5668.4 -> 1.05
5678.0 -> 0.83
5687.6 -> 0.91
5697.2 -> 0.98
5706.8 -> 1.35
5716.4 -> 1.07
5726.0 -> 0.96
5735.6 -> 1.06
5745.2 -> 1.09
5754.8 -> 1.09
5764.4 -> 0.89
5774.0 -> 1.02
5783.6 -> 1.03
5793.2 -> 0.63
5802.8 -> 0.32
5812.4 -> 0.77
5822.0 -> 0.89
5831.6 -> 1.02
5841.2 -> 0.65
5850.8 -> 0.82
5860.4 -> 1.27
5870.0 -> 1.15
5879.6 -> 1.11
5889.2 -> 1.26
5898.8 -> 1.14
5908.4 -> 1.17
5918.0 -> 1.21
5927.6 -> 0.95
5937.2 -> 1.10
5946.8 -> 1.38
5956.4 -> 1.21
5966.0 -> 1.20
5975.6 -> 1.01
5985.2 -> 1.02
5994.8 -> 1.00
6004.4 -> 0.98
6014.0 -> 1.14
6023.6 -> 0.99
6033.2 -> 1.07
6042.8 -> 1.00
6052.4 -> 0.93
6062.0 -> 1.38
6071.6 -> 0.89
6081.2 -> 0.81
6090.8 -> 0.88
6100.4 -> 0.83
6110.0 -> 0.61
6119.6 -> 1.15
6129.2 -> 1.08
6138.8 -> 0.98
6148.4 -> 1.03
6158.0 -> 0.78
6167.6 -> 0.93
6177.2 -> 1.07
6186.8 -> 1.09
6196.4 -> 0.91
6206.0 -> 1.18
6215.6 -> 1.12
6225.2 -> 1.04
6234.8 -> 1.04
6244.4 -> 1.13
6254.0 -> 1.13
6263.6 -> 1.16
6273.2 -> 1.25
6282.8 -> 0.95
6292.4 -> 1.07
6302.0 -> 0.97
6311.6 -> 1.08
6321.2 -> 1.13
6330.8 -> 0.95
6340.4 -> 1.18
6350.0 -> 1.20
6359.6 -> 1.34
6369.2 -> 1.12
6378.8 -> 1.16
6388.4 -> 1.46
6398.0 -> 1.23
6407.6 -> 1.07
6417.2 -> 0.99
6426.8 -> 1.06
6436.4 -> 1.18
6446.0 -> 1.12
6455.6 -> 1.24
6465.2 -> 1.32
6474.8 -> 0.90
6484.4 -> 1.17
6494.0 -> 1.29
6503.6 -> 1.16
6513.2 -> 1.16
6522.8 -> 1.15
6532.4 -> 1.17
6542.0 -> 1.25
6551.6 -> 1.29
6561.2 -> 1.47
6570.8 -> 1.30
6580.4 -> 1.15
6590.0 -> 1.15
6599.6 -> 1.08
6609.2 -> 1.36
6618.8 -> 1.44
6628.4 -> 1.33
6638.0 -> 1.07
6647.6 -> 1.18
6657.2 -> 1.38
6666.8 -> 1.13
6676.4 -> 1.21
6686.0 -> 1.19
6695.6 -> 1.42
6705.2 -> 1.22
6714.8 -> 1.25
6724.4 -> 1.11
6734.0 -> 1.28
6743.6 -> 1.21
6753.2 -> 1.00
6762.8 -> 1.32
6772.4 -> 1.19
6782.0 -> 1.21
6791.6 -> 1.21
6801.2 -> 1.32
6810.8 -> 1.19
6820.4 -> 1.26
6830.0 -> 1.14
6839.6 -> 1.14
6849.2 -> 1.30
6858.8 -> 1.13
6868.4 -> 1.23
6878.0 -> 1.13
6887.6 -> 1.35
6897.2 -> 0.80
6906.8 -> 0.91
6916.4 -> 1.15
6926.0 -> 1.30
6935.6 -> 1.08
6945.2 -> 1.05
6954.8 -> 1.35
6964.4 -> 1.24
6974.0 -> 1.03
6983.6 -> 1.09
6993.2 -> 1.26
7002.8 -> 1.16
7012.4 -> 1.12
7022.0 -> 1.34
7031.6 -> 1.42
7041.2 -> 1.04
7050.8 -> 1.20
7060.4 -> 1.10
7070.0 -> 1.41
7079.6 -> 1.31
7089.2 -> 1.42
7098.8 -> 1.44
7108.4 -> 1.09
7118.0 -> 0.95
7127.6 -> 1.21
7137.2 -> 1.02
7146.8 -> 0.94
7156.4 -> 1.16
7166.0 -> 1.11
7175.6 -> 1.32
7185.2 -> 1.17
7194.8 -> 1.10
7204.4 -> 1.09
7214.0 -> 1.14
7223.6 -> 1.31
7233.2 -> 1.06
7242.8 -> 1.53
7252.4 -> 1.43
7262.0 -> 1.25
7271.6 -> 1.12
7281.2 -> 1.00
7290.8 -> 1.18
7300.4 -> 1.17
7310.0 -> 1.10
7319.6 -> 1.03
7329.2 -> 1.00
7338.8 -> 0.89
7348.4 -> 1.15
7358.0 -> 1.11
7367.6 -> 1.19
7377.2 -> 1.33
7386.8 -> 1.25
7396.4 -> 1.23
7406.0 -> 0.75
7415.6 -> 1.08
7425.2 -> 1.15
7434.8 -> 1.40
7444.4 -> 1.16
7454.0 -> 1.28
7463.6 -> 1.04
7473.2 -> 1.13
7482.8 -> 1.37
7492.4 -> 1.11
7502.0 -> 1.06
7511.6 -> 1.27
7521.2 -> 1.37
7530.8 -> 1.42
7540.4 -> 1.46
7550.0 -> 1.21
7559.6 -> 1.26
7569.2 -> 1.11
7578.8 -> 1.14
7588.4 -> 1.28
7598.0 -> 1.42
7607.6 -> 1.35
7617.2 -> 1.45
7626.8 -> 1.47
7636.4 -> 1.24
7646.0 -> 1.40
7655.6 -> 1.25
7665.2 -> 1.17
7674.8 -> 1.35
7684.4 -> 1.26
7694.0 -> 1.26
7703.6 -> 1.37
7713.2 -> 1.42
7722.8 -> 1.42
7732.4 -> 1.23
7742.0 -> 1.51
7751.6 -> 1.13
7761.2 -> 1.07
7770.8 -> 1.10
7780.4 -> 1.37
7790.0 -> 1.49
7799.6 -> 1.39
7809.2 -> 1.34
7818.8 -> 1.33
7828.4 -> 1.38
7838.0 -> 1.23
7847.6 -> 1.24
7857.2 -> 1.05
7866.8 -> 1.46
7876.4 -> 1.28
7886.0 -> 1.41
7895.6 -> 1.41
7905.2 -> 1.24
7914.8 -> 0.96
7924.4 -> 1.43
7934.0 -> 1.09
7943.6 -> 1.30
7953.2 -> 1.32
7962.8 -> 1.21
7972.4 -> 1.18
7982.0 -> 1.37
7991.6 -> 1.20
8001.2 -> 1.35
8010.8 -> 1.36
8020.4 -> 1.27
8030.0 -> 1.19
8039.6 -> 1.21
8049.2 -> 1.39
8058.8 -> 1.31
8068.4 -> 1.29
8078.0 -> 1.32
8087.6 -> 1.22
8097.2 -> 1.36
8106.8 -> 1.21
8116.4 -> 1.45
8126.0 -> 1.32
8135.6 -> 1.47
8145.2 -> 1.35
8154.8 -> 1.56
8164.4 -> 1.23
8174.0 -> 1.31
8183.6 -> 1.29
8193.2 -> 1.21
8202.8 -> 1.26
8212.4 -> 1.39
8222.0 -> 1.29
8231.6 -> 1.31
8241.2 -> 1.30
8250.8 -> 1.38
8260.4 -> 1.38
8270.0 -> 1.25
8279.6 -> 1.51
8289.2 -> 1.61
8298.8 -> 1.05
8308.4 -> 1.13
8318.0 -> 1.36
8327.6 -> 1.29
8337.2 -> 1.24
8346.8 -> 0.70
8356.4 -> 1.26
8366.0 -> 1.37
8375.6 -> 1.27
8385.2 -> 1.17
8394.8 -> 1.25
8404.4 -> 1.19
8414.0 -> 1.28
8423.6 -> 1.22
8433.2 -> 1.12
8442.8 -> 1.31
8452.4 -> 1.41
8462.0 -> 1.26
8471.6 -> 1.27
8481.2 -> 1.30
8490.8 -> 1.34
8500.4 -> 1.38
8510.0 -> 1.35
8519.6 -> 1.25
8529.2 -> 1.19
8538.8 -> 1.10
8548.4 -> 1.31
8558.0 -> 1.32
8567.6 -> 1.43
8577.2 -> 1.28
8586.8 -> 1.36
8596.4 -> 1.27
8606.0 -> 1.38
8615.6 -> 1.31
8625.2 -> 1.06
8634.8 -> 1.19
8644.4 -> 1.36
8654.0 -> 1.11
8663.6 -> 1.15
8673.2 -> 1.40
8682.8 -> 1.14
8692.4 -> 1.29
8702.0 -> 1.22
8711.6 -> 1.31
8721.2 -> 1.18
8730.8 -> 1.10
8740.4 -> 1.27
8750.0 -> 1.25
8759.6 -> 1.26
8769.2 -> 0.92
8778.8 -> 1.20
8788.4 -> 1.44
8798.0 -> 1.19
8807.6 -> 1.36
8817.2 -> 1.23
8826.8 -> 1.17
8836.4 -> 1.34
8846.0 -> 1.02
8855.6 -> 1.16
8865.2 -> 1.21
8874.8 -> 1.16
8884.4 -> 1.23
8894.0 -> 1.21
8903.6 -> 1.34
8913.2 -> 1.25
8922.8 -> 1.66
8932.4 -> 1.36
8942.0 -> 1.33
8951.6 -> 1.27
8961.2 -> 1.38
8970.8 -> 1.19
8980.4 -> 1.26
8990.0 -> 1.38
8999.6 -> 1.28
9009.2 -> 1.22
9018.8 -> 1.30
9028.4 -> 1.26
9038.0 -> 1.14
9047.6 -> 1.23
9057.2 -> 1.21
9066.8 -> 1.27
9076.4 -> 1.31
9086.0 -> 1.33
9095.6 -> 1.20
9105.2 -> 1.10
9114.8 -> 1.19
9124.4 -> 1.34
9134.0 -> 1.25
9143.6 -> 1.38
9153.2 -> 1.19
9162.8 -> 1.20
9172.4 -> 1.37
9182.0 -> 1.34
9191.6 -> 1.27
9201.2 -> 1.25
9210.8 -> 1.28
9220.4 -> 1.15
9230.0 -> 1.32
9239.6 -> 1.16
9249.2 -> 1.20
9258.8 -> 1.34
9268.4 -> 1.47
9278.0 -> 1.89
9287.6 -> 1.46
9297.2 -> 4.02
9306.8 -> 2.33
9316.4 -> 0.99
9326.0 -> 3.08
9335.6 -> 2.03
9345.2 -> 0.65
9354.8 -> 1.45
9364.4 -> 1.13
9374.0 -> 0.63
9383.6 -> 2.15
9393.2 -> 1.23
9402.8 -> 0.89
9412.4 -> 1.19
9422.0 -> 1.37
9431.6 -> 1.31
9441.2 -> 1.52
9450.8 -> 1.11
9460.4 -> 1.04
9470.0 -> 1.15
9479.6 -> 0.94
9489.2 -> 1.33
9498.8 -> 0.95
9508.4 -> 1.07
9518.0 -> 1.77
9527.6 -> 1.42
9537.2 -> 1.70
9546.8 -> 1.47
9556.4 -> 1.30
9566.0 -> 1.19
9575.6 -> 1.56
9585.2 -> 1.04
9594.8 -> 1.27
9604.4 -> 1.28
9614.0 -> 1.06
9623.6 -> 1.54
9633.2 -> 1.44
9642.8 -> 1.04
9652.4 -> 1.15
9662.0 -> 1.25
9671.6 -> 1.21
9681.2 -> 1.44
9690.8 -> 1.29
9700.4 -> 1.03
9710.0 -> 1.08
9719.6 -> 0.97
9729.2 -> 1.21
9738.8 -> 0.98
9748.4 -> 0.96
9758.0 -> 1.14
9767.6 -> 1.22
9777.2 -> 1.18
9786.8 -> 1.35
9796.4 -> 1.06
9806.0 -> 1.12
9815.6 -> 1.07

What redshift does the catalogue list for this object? 0.42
